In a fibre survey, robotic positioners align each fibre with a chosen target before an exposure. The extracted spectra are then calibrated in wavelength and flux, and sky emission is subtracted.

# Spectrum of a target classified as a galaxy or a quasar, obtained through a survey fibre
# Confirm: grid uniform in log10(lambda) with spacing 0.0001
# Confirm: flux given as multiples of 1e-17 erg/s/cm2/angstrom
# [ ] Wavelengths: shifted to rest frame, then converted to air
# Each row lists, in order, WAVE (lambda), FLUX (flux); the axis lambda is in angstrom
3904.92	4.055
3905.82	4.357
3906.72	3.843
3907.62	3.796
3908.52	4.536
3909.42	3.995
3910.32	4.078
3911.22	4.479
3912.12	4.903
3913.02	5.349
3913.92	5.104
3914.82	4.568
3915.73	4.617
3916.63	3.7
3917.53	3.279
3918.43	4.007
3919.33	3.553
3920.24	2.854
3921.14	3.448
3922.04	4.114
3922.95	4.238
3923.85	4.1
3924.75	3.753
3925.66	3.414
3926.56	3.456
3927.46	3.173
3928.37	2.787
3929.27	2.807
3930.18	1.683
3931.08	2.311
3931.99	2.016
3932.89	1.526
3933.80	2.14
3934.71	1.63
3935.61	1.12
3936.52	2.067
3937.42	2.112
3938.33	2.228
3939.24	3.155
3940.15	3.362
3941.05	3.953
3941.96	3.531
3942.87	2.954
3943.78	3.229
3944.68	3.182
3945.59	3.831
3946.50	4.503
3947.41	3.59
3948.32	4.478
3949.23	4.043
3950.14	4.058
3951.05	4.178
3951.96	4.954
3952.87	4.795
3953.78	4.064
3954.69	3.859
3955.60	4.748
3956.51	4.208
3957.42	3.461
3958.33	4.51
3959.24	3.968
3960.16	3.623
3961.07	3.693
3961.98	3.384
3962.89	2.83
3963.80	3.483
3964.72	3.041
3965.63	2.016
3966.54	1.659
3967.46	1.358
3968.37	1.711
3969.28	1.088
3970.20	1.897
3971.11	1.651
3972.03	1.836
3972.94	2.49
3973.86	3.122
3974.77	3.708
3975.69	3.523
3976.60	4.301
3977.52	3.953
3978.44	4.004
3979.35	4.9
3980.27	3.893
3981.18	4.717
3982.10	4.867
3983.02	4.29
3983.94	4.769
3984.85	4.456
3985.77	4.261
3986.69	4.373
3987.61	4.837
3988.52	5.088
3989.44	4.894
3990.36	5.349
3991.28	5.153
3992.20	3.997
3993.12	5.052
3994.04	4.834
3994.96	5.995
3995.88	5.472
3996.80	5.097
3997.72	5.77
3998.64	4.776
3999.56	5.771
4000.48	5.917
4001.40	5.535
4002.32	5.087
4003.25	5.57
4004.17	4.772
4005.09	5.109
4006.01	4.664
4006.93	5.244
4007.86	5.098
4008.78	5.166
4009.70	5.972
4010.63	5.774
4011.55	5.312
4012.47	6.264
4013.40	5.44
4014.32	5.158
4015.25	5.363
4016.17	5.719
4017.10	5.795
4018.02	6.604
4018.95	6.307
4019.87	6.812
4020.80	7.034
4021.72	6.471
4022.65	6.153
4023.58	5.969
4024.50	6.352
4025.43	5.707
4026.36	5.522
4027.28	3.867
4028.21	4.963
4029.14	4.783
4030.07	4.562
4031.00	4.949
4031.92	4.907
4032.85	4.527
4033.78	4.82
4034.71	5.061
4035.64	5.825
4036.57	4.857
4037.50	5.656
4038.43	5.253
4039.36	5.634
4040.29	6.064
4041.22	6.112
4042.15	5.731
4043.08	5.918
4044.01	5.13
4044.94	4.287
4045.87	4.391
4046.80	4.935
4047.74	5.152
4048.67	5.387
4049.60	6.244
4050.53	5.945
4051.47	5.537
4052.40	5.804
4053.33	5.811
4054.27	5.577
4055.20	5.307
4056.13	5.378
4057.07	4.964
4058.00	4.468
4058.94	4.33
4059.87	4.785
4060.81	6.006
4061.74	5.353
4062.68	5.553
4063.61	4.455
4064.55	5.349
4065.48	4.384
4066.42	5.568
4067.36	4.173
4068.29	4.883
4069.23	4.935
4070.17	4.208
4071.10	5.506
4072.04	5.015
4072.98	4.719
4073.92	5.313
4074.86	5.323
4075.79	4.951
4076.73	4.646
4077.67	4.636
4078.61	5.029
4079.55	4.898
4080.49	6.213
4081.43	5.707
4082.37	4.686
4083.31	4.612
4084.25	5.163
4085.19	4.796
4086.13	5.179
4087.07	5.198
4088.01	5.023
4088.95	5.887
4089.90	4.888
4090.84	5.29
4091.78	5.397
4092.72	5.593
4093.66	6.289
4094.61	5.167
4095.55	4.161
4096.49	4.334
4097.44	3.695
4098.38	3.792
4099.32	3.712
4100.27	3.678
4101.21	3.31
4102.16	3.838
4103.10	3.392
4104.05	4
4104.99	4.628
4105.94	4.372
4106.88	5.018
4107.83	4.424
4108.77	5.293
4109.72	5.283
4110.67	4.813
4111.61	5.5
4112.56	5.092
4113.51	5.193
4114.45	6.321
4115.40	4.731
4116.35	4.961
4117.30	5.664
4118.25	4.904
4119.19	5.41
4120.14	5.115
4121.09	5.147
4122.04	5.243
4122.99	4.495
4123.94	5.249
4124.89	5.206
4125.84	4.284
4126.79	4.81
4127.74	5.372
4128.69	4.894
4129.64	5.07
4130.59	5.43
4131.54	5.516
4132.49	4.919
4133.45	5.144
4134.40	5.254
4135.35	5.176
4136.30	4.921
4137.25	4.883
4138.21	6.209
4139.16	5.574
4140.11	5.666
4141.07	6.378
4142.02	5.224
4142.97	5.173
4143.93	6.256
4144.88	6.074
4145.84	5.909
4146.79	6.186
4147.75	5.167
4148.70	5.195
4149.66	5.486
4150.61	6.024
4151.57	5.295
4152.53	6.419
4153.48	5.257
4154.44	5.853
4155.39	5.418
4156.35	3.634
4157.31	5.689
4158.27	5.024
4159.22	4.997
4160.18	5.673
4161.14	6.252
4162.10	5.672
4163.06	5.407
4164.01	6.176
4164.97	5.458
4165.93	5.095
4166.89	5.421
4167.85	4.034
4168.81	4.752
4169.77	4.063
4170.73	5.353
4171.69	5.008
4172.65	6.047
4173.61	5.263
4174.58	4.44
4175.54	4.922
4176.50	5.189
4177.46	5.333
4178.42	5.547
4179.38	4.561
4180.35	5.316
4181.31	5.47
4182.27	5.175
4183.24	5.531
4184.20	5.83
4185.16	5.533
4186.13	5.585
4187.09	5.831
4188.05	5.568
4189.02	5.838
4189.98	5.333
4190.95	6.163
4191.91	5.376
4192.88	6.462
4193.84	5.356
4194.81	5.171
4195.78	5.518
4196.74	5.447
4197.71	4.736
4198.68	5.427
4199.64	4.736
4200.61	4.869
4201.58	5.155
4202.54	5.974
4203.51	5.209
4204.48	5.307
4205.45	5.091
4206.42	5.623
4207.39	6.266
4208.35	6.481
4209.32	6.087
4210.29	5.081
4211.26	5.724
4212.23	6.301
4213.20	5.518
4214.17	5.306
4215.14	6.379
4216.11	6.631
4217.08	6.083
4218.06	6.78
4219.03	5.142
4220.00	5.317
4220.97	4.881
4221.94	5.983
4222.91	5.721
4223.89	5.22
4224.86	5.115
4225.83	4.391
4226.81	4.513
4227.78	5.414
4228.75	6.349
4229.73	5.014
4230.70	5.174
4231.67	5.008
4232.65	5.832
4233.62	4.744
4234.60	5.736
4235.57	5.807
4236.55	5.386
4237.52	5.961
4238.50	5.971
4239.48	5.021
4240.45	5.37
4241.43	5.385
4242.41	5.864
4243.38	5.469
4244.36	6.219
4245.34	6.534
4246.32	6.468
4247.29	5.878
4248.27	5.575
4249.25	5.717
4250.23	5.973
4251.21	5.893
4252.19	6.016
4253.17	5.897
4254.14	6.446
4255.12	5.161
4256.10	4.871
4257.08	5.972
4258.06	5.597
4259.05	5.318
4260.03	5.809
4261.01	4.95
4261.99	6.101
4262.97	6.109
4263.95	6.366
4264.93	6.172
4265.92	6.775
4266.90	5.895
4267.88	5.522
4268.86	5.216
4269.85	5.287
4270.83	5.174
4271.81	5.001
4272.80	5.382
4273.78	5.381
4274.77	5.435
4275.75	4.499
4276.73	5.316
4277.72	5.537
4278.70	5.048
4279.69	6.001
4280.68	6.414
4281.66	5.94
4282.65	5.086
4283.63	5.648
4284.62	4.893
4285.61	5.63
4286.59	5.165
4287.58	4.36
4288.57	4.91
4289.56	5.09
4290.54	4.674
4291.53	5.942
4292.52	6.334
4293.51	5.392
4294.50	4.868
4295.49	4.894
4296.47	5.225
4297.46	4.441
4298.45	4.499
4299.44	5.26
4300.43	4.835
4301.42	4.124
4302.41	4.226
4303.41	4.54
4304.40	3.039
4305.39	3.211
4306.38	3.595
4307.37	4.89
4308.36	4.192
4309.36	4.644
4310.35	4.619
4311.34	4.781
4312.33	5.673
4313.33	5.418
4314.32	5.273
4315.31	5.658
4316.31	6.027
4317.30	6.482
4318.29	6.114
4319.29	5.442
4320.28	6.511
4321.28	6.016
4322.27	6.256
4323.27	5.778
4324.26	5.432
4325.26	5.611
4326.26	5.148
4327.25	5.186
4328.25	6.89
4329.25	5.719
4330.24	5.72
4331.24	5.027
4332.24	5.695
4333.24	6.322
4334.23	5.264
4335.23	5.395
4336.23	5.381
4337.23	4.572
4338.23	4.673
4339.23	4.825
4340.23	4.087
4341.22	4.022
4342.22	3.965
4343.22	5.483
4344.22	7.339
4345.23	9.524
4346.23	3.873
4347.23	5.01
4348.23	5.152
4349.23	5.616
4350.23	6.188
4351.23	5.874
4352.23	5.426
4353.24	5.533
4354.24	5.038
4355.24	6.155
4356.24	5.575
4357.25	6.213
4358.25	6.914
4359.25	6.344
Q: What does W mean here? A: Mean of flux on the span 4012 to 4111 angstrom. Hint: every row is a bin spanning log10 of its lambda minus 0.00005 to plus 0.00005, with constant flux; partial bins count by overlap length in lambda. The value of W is 5.14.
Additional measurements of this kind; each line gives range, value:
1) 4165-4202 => 5.28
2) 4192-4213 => 5.52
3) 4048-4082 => 5.18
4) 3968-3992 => 3.82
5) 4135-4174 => 5.43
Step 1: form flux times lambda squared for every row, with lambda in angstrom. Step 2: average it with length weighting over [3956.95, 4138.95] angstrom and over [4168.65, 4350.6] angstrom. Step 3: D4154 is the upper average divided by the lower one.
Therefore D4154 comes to 1.23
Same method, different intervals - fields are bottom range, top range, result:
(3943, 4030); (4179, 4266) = 1.39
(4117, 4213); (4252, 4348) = 1.06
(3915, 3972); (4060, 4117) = 1.65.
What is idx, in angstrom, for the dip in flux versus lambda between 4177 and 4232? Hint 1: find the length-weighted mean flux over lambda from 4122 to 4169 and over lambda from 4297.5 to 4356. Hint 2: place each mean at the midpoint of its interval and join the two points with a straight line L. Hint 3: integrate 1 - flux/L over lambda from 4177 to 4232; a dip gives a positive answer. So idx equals -1.80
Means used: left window 5.36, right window 5.28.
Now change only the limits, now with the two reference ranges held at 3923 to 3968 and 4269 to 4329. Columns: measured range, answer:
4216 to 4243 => -3.7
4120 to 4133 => -2.5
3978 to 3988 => -3.0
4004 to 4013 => -4.4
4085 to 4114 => -4.4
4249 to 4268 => -3.3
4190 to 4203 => -2.2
